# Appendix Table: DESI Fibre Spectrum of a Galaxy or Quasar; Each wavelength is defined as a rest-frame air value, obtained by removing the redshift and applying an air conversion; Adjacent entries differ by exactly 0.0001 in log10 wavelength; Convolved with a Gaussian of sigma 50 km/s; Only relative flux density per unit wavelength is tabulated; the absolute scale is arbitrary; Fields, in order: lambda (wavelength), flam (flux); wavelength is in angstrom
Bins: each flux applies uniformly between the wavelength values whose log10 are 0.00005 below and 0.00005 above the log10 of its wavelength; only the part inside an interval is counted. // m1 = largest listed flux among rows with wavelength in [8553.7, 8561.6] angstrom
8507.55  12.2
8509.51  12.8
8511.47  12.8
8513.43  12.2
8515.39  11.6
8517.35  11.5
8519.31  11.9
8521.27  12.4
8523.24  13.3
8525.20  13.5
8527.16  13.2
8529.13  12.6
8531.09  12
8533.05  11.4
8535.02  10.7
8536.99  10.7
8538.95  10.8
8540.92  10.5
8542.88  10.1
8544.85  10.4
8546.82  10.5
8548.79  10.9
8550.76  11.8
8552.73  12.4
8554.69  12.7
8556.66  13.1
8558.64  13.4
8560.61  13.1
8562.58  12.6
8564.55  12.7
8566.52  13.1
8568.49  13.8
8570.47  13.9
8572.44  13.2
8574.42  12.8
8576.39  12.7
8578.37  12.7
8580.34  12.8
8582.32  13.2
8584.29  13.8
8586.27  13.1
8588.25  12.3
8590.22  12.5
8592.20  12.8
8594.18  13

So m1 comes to 13.4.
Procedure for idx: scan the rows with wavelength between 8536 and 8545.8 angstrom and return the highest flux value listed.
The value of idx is 10.8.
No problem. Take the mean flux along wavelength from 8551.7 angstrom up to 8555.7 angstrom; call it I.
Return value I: 12.6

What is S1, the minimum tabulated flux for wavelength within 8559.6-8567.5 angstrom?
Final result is 12.6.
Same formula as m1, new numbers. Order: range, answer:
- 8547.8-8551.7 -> 11.8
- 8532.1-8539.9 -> 11.4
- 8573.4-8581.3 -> 12.8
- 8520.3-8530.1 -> 13.5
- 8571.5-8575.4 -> 13.2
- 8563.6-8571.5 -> 13.9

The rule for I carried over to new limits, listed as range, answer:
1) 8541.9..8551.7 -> 10.7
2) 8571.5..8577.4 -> 12.9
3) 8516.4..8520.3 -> 11.7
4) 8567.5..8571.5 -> 13.8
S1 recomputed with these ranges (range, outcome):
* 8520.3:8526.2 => 12.4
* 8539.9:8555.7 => 10.1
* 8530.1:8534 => 11.4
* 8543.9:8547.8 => 10.4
